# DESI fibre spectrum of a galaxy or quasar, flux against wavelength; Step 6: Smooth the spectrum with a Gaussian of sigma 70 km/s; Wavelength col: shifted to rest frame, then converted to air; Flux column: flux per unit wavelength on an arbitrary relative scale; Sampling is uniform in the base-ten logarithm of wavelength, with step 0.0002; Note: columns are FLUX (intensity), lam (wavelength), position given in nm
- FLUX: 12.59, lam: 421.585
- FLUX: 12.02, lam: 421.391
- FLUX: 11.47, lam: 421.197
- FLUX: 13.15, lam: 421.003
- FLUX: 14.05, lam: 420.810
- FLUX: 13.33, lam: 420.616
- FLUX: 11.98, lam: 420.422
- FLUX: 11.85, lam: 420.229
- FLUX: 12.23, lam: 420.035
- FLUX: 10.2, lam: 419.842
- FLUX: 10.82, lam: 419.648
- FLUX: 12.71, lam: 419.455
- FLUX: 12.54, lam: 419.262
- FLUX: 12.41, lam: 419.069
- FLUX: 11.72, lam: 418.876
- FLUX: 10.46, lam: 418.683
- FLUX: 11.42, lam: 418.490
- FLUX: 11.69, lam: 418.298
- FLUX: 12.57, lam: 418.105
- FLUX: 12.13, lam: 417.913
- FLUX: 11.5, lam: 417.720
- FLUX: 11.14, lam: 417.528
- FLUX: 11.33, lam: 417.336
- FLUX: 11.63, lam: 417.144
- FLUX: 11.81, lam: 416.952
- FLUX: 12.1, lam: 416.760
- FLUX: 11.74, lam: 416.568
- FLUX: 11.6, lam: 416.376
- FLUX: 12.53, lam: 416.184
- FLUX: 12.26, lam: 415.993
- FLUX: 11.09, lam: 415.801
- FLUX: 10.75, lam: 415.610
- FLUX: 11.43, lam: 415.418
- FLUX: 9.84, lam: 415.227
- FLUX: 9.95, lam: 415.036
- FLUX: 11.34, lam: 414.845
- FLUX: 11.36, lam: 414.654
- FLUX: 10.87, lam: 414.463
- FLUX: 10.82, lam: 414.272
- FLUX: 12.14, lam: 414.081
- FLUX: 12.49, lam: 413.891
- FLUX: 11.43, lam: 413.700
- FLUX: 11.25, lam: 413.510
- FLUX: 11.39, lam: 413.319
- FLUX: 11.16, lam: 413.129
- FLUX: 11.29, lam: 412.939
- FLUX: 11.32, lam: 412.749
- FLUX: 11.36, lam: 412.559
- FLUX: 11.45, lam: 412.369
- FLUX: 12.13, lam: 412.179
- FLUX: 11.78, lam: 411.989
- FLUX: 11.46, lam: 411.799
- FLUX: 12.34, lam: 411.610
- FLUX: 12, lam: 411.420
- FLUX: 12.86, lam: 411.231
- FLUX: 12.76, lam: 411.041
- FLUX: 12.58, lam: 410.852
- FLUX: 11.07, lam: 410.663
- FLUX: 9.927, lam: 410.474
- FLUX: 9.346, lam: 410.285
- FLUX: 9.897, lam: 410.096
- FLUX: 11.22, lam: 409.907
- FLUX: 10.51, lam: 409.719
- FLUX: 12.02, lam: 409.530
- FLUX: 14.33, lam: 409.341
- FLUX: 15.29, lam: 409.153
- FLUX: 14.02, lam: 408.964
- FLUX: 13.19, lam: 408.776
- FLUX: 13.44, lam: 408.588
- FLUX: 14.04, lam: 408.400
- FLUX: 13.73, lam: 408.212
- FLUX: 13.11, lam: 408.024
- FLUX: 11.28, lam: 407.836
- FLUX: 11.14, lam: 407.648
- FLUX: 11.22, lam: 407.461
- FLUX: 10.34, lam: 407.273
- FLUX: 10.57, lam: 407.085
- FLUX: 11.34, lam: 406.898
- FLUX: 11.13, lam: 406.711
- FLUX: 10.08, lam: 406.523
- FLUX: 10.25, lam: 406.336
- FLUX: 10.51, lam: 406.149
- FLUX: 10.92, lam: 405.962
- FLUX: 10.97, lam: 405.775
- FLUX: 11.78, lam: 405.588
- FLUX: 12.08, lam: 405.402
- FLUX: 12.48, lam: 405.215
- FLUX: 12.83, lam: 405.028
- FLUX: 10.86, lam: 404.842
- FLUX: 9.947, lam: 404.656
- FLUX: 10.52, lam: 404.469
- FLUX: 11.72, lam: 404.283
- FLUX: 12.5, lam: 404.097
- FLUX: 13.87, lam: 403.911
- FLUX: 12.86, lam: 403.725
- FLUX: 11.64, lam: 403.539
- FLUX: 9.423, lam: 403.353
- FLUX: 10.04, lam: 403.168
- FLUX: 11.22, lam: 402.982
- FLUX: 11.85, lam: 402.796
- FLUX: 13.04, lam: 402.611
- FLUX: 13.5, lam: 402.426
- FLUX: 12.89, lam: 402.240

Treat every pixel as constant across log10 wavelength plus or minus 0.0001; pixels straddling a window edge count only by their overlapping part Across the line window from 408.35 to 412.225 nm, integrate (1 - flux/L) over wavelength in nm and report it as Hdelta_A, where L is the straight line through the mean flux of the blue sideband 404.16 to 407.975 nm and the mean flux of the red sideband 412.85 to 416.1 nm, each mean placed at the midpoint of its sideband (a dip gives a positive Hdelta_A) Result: -0.345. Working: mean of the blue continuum 11.1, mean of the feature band 12.2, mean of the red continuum 11.2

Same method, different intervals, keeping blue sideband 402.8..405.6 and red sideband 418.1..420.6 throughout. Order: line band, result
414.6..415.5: 0.07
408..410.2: -0.23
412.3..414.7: 0.06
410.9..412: -0.05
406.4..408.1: 0.08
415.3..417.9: 0.03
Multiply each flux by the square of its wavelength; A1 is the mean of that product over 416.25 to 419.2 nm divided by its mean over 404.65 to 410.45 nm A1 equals 1.05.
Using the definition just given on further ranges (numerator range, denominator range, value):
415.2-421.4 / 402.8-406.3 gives 1.10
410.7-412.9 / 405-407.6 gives 1.10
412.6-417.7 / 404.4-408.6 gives 1.04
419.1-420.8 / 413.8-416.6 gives 1.09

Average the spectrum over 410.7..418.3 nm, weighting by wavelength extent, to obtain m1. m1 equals 11.6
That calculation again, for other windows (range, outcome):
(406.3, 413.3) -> 11.8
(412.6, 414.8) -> 11.4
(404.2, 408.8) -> 11.6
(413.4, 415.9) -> 11.1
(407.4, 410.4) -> 12.4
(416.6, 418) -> 11.7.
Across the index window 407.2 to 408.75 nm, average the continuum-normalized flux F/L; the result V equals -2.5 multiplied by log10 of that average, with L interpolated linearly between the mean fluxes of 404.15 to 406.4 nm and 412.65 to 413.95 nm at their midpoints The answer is -0.094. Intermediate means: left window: 11.3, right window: 11.4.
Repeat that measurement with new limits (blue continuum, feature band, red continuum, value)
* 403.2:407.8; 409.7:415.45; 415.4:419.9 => 0.017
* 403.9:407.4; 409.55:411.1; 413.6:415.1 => 0.035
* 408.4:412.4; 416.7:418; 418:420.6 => 0.020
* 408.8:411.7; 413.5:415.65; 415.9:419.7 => 0.072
